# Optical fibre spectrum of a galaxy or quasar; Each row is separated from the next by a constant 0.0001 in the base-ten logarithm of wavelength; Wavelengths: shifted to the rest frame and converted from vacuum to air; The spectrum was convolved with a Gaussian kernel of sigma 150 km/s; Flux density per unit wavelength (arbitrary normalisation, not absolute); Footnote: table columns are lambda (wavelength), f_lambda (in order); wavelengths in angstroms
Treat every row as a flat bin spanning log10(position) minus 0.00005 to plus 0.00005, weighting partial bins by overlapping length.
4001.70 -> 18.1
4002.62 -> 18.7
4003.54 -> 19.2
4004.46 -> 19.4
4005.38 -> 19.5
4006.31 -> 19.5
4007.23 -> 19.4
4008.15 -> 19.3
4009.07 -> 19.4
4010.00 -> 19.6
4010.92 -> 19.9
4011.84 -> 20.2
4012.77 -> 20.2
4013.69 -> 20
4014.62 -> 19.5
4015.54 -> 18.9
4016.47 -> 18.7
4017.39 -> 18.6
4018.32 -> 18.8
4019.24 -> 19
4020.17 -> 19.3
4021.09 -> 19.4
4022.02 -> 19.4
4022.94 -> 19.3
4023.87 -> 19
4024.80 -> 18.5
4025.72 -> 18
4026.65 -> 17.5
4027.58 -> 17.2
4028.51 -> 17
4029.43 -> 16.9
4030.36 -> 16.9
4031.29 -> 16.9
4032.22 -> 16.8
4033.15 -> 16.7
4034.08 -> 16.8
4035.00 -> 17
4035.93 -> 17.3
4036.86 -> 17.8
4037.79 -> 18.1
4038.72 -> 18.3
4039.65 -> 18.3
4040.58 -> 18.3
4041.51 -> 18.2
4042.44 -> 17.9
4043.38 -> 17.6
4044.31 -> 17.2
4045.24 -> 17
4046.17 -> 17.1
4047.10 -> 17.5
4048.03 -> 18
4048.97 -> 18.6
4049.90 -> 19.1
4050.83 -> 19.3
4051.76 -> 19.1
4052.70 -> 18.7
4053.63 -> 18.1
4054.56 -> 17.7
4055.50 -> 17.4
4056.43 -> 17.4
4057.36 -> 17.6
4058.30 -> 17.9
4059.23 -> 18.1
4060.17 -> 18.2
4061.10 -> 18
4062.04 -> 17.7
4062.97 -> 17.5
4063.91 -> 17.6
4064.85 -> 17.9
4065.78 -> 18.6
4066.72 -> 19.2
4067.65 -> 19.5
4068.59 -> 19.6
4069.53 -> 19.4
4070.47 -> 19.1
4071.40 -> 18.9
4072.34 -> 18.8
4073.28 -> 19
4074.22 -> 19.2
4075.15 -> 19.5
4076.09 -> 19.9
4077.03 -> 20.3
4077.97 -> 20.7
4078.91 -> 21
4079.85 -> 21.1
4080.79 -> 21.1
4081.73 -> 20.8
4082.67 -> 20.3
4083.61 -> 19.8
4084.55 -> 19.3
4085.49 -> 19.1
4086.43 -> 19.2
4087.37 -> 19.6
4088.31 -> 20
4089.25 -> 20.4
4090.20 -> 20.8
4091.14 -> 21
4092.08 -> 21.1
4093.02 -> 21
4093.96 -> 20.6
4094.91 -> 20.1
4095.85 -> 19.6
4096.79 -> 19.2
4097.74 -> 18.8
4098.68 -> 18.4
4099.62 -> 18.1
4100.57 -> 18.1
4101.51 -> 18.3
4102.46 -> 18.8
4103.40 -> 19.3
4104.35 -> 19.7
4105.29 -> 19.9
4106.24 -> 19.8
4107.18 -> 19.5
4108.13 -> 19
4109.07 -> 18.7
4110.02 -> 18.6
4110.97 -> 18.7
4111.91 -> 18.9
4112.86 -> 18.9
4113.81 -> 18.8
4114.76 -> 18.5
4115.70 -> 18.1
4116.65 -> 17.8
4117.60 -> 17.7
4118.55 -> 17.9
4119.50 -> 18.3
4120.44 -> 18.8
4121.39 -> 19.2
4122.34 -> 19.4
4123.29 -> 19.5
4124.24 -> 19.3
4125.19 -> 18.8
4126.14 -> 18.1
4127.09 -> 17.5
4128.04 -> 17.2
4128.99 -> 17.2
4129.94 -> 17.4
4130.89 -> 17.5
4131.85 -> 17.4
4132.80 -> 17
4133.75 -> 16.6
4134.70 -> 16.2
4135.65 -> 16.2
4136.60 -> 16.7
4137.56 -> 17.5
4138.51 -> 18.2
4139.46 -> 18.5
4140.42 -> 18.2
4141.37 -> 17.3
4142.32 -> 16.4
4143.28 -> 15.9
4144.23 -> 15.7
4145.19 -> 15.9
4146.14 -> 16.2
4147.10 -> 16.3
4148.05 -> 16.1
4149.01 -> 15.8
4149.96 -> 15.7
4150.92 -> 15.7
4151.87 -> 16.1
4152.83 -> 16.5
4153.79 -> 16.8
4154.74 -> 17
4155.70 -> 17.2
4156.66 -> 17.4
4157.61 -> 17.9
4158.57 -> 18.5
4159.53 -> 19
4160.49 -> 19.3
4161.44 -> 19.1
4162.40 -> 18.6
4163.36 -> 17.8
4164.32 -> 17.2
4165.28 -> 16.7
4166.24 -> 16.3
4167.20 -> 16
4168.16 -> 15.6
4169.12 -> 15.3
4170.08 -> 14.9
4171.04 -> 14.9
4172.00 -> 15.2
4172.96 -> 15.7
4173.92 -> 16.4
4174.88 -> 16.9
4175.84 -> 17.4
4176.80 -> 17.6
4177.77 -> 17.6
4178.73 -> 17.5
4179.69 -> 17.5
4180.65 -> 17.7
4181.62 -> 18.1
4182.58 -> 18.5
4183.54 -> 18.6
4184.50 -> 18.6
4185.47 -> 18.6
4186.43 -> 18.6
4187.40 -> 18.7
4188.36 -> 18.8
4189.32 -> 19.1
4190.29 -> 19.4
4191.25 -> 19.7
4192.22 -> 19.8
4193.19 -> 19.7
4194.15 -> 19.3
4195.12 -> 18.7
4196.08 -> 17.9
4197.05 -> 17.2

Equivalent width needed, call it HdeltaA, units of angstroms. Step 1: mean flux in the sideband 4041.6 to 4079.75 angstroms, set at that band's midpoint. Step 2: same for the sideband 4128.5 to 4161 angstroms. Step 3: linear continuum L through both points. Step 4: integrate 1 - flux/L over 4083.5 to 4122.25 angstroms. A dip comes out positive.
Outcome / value -3.1 angstroms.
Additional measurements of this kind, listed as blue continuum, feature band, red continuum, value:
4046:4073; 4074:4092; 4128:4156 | -2.3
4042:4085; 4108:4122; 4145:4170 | -0.6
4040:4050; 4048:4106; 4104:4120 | -3.0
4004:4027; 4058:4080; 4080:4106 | 0.6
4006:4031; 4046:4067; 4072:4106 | 1.4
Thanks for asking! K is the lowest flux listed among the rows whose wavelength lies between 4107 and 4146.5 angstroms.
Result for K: 15.7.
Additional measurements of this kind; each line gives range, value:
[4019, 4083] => 16.7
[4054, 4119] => 17.4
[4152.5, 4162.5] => 16.5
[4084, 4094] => 19.1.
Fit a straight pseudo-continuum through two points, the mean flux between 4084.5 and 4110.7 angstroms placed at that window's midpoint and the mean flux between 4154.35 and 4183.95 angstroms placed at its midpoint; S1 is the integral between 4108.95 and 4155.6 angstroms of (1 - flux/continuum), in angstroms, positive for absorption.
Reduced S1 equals 2.4 angstroms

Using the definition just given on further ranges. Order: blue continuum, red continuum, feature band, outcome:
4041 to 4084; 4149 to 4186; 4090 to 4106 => -1.2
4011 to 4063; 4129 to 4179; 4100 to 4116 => -1.4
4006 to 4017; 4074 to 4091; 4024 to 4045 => 2.4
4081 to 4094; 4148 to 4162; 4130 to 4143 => 0.6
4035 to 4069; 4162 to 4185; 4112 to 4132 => -1.0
